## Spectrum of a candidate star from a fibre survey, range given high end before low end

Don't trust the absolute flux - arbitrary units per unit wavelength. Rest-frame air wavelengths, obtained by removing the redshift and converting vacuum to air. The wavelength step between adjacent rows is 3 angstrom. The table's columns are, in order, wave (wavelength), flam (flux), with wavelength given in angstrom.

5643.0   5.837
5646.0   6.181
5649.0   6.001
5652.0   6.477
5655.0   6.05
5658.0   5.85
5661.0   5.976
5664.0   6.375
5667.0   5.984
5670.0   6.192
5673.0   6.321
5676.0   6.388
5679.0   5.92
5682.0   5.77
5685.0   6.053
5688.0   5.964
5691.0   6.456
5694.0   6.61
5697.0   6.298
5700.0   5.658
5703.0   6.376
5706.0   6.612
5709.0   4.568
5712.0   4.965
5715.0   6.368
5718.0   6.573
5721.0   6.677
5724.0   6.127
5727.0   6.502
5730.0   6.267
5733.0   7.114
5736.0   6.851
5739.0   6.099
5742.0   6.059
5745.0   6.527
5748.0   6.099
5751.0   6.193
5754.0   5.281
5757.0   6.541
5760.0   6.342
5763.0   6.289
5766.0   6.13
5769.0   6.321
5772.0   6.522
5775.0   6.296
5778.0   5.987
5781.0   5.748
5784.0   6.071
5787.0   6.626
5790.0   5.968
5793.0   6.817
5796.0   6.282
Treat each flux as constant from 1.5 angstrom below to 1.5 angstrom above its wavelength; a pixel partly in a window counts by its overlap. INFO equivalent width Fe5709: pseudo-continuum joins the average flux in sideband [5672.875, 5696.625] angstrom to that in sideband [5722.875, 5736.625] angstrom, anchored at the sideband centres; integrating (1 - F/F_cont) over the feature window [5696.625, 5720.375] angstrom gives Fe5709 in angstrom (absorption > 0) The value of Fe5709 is 1.7 angstrom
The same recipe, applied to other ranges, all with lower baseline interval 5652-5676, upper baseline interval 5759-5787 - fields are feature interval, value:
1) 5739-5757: 0.34 angstrom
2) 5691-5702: -0.12 angstrom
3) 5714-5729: -0.64 angstrom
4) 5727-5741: -0.83 angstrom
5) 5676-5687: 0.32 angstrom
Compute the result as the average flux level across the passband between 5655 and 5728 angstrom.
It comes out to 6.1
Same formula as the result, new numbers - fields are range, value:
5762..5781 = 6.22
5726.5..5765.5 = 6.31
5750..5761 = 6.07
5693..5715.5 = 5.9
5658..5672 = 6.11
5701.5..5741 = 6.24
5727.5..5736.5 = 6.71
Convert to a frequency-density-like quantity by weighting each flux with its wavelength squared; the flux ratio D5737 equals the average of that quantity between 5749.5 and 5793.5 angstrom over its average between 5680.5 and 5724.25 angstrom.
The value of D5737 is 1.0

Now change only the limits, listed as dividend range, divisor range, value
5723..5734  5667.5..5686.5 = 1.08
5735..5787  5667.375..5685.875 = 1.05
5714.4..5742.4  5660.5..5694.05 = 1.07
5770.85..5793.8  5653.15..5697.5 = 1.05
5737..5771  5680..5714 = 1.06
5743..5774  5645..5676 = 1.05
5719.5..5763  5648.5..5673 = 1.06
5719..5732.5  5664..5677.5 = 1.05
